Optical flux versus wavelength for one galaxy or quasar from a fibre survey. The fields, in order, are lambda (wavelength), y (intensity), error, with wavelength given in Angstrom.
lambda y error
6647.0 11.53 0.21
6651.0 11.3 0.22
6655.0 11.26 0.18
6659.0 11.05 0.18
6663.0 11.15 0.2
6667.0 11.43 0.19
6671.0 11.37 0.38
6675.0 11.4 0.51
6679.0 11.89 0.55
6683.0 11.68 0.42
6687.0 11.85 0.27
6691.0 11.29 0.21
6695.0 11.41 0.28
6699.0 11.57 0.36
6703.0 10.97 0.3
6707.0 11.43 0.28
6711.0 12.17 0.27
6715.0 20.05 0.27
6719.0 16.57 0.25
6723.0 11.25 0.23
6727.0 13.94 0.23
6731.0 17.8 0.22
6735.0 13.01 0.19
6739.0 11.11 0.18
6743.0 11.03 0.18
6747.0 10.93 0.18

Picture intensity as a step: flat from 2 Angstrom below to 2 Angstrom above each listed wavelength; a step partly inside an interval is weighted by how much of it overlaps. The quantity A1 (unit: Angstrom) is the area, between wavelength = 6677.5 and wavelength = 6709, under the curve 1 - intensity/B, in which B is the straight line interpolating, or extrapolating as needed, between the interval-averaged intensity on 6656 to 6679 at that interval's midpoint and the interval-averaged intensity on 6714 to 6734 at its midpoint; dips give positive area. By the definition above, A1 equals 4.1 Angstrom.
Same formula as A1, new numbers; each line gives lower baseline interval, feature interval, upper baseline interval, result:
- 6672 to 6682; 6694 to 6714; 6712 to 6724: 3.58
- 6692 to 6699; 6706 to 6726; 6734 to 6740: -4.55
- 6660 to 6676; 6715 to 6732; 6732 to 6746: -4.85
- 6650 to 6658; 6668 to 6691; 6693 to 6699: -0.44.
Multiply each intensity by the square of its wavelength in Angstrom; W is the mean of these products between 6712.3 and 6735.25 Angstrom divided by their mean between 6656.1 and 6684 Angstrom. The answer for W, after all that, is 1.38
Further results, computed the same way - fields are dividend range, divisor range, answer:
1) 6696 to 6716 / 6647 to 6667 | 1.16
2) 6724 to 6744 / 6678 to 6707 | 1.18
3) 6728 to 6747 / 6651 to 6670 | 1.19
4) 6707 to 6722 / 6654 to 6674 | 1.38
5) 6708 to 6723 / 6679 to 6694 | 1.32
